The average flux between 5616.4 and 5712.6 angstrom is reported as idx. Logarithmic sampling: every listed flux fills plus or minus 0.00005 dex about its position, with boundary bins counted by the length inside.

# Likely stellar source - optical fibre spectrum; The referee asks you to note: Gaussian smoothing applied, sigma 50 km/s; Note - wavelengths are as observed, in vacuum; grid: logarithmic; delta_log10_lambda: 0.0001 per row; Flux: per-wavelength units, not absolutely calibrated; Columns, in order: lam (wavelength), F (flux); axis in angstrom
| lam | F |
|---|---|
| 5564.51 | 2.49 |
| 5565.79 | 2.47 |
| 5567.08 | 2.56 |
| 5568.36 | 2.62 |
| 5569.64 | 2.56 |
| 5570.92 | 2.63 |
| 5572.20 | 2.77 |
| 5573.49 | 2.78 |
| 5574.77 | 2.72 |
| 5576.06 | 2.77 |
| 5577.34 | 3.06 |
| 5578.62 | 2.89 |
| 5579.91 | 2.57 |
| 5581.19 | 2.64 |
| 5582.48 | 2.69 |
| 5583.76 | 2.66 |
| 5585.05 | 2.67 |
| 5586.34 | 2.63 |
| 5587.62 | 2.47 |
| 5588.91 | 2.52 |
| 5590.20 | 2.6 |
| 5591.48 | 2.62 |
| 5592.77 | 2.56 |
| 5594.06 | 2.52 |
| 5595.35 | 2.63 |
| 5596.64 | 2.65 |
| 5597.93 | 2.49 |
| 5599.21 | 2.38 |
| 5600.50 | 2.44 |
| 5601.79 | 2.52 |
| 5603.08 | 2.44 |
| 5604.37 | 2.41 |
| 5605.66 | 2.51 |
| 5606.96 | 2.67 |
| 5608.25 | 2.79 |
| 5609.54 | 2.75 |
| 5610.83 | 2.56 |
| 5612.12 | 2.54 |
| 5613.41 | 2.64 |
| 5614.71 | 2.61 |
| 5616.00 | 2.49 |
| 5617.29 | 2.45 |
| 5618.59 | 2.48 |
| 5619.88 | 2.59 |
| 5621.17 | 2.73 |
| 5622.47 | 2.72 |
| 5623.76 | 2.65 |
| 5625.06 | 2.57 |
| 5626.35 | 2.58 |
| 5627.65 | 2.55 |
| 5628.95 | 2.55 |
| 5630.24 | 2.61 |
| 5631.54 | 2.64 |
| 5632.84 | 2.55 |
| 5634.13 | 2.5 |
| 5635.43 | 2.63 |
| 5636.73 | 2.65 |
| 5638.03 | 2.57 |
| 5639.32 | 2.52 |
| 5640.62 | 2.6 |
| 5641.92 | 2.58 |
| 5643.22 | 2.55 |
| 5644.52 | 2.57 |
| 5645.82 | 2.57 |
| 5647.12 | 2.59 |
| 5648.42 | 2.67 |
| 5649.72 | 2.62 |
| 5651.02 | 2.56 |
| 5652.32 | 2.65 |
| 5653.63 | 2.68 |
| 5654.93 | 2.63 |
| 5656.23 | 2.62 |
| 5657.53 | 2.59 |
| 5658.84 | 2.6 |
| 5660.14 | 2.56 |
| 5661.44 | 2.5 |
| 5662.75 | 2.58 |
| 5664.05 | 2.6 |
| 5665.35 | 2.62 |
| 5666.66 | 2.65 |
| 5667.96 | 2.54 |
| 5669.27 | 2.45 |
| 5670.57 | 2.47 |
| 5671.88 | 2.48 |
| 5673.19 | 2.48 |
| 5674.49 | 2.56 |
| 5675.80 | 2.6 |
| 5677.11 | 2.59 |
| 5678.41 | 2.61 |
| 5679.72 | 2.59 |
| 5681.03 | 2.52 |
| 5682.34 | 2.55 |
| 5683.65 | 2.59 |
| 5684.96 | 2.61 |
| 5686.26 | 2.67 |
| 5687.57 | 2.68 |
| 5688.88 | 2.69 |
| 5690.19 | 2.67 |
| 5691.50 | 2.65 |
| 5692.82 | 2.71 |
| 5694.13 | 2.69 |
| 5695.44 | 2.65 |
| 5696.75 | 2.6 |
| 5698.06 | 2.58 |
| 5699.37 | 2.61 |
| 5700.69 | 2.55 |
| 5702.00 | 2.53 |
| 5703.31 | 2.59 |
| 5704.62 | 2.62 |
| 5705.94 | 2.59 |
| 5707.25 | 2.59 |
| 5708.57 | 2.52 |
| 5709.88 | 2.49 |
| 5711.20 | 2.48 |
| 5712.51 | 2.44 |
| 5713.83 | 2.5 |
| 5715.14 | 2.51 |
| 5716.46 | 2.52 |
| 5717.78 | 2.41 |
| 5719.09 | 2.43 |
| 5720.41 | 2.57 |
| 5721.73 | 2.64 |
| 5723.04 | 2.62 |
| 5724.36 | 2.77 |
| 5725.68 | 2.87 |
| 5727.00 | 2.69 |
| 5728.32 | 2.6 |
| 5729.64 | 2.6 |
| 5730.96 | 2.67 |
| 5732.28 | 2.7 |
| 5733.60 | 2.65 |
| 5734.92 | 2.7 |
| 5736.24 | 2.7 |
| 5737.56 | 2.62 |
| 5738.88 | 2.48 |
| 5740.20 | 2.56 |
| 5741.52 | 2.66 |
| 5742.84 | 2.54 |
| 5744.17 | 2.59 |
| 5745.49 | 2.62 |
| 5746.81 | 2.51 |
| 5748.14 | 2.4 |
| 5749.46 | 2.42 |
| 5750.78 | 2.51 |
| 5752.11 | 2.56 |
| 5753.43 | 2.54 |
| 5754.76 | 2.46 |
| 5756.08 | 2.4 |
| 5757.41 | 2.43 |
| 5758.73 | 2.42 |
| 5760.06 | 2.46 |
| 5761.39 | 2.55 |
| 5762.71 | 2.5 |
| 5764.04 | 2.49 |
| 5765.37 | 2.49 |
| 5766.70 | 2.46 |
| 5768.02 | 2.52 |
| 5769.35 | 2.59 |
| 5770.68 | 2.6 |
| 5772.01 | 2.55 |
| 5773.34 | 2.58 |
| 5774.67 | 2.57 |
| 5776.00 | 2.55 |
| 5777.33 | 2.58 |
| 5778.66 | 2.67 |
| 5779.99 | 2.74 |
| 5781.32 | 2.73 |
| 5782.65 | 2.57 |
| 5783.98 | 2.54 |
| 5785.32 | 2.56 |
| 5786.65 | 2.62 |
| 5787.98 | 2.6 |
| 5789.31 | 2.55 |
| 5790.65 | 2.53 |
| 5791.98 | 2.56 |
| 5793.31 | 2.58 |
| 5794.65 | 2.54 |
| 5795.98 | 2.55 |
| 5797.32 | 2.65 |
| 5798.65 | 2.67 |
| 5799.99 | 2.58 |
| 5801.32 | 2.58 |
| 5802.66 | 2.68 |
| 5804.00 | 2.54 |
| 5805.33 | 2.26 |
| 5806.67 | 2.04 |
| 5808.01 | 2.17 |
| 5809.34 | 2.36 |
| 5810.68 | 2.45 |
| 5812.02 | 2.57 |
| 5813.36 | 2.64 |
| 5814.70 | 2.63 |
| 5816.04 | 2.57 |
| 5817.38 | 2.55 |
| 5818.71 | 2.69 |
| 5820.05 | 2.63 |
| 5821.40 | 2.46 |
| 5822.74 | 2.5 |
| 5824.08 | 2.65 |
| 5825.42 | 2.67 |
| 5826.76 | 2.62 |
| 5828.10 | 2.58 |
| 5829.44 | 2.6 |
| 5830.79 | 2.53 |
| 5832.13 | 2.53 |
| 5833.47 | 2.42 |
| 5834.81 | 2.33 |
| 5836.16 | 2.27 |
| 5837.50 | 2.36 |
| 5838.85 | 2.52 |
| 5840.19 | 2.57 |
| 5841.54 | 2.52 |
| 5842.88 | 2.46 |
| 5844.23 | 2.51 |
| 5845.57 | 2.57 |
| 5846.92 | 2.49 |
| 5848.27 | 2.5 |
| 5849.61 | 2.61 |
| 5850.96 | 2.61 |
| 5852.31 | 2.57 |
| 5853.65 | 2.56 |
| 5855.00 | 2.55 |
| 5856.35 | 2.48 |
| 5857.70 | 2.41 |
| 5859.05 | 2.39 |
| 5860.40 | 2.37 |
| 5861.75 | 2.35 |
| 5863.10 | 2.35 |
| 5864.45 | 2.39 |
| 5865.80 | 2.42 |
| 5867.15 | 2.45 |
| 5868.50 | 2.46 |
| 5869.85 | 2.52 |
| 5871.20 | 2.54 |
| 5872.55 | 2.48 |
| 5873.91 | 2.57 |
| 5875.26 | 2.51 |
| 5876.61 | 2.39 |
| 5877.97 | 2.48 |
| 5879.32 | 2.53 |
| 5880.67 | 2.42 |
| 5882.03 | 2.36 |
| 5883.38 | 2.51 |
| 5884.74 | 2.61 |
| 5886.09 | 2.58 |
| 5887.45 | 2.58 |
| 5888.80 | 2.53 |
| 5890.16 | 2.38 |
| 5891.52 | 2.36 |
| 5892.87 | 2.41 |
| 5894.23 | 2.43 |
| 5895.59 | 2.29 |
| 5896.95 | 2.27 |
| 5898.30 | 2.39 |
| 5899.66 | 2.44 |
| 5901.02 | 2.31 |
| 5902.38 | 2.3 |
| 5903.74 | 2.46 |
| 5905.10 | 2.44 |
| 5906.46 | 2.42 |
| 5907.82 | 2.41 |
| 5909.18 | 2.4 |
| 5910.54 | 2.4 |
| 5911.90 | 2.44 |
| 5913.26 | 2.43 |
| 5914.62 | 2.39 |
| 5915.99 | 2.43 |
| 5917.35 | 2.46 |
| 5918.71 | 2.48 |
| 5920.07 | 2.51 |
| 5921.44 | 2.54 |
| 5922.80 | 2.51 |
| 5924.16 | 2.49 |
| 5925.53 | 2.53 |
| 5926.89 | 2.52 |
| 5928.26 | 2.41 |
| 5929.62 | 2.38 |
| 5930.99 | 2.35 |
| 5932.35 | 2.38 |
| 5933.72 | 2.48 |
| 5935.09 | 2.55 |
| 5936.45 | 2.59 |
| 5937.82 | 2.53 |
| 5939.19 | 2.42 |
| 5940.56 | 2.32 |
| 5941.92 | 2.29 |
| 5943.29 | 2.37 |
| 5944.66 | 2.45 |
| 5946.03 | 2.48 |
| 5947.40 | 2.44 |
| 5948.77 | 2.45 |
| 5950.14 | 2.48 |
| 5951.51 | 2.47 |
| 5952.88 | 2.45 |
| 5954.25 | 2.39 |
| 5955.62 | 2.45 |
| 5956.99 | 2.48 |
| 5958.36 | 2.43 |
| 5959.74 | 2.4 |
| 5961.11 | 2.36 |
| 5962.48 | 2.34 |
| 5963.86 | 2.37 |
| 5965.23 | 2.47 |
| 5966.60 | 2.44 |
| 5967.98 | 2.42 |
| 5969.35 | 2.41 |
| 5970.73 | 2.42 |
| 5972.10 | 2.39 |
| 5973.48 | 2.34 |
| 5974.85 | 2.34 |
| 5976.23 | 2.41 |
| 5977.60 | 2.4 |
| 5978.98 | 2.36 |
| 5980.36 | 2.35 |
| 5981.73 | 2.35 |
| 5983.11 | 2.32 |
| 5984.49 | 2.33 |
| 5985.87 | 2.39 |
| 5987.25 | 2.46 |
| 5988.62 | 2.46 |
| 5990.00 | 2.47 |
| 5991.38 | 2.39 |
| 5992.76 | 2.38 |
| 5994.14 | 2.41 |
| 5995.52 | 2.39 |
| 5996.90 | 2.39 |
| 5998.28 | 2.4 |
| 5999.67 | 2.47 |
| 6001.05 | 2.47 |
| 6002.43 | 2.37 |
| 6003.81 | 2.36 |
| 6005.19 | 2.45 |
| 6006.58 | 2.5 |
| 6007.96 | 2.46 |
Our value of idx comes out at 2.59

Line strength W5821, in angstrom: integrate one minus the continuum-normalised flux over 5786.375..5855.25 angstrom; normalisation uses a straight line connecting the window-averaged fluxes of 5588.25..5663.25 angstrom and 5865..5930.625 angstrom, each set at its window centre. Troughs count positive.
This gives -1.1 angstrom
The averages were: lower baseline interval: 2.58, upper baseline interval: 2.45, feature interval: 2.53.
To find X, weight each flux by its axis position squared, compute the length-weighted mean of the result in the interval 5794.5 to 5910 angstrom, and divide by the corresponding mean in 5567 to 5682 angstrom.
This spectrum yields 1.03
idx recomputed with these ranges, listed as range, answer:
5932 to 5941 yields 2.47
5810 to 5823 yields 2.57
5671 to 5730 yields 2.59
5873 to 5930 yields 2.45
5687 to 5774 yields 2.57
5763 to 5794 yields 2.57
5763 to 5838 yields 2.54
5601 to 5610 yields 2.58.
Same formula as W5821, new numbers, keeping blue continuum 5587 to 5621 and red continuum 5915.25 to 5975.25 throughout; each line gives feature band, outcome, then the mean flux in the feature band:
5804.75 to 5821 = 0.1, 2.46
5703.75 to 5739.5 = -1.1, 2.59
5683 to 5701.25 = -0.8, 2.64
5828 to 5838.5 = 0.1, 2.45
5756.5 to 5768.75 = 0.1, 2.48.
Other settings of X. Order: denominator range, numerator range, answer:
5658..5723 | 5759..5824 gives 1.02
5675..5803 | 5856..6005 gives 1.01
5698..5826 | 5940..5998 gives 1.01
